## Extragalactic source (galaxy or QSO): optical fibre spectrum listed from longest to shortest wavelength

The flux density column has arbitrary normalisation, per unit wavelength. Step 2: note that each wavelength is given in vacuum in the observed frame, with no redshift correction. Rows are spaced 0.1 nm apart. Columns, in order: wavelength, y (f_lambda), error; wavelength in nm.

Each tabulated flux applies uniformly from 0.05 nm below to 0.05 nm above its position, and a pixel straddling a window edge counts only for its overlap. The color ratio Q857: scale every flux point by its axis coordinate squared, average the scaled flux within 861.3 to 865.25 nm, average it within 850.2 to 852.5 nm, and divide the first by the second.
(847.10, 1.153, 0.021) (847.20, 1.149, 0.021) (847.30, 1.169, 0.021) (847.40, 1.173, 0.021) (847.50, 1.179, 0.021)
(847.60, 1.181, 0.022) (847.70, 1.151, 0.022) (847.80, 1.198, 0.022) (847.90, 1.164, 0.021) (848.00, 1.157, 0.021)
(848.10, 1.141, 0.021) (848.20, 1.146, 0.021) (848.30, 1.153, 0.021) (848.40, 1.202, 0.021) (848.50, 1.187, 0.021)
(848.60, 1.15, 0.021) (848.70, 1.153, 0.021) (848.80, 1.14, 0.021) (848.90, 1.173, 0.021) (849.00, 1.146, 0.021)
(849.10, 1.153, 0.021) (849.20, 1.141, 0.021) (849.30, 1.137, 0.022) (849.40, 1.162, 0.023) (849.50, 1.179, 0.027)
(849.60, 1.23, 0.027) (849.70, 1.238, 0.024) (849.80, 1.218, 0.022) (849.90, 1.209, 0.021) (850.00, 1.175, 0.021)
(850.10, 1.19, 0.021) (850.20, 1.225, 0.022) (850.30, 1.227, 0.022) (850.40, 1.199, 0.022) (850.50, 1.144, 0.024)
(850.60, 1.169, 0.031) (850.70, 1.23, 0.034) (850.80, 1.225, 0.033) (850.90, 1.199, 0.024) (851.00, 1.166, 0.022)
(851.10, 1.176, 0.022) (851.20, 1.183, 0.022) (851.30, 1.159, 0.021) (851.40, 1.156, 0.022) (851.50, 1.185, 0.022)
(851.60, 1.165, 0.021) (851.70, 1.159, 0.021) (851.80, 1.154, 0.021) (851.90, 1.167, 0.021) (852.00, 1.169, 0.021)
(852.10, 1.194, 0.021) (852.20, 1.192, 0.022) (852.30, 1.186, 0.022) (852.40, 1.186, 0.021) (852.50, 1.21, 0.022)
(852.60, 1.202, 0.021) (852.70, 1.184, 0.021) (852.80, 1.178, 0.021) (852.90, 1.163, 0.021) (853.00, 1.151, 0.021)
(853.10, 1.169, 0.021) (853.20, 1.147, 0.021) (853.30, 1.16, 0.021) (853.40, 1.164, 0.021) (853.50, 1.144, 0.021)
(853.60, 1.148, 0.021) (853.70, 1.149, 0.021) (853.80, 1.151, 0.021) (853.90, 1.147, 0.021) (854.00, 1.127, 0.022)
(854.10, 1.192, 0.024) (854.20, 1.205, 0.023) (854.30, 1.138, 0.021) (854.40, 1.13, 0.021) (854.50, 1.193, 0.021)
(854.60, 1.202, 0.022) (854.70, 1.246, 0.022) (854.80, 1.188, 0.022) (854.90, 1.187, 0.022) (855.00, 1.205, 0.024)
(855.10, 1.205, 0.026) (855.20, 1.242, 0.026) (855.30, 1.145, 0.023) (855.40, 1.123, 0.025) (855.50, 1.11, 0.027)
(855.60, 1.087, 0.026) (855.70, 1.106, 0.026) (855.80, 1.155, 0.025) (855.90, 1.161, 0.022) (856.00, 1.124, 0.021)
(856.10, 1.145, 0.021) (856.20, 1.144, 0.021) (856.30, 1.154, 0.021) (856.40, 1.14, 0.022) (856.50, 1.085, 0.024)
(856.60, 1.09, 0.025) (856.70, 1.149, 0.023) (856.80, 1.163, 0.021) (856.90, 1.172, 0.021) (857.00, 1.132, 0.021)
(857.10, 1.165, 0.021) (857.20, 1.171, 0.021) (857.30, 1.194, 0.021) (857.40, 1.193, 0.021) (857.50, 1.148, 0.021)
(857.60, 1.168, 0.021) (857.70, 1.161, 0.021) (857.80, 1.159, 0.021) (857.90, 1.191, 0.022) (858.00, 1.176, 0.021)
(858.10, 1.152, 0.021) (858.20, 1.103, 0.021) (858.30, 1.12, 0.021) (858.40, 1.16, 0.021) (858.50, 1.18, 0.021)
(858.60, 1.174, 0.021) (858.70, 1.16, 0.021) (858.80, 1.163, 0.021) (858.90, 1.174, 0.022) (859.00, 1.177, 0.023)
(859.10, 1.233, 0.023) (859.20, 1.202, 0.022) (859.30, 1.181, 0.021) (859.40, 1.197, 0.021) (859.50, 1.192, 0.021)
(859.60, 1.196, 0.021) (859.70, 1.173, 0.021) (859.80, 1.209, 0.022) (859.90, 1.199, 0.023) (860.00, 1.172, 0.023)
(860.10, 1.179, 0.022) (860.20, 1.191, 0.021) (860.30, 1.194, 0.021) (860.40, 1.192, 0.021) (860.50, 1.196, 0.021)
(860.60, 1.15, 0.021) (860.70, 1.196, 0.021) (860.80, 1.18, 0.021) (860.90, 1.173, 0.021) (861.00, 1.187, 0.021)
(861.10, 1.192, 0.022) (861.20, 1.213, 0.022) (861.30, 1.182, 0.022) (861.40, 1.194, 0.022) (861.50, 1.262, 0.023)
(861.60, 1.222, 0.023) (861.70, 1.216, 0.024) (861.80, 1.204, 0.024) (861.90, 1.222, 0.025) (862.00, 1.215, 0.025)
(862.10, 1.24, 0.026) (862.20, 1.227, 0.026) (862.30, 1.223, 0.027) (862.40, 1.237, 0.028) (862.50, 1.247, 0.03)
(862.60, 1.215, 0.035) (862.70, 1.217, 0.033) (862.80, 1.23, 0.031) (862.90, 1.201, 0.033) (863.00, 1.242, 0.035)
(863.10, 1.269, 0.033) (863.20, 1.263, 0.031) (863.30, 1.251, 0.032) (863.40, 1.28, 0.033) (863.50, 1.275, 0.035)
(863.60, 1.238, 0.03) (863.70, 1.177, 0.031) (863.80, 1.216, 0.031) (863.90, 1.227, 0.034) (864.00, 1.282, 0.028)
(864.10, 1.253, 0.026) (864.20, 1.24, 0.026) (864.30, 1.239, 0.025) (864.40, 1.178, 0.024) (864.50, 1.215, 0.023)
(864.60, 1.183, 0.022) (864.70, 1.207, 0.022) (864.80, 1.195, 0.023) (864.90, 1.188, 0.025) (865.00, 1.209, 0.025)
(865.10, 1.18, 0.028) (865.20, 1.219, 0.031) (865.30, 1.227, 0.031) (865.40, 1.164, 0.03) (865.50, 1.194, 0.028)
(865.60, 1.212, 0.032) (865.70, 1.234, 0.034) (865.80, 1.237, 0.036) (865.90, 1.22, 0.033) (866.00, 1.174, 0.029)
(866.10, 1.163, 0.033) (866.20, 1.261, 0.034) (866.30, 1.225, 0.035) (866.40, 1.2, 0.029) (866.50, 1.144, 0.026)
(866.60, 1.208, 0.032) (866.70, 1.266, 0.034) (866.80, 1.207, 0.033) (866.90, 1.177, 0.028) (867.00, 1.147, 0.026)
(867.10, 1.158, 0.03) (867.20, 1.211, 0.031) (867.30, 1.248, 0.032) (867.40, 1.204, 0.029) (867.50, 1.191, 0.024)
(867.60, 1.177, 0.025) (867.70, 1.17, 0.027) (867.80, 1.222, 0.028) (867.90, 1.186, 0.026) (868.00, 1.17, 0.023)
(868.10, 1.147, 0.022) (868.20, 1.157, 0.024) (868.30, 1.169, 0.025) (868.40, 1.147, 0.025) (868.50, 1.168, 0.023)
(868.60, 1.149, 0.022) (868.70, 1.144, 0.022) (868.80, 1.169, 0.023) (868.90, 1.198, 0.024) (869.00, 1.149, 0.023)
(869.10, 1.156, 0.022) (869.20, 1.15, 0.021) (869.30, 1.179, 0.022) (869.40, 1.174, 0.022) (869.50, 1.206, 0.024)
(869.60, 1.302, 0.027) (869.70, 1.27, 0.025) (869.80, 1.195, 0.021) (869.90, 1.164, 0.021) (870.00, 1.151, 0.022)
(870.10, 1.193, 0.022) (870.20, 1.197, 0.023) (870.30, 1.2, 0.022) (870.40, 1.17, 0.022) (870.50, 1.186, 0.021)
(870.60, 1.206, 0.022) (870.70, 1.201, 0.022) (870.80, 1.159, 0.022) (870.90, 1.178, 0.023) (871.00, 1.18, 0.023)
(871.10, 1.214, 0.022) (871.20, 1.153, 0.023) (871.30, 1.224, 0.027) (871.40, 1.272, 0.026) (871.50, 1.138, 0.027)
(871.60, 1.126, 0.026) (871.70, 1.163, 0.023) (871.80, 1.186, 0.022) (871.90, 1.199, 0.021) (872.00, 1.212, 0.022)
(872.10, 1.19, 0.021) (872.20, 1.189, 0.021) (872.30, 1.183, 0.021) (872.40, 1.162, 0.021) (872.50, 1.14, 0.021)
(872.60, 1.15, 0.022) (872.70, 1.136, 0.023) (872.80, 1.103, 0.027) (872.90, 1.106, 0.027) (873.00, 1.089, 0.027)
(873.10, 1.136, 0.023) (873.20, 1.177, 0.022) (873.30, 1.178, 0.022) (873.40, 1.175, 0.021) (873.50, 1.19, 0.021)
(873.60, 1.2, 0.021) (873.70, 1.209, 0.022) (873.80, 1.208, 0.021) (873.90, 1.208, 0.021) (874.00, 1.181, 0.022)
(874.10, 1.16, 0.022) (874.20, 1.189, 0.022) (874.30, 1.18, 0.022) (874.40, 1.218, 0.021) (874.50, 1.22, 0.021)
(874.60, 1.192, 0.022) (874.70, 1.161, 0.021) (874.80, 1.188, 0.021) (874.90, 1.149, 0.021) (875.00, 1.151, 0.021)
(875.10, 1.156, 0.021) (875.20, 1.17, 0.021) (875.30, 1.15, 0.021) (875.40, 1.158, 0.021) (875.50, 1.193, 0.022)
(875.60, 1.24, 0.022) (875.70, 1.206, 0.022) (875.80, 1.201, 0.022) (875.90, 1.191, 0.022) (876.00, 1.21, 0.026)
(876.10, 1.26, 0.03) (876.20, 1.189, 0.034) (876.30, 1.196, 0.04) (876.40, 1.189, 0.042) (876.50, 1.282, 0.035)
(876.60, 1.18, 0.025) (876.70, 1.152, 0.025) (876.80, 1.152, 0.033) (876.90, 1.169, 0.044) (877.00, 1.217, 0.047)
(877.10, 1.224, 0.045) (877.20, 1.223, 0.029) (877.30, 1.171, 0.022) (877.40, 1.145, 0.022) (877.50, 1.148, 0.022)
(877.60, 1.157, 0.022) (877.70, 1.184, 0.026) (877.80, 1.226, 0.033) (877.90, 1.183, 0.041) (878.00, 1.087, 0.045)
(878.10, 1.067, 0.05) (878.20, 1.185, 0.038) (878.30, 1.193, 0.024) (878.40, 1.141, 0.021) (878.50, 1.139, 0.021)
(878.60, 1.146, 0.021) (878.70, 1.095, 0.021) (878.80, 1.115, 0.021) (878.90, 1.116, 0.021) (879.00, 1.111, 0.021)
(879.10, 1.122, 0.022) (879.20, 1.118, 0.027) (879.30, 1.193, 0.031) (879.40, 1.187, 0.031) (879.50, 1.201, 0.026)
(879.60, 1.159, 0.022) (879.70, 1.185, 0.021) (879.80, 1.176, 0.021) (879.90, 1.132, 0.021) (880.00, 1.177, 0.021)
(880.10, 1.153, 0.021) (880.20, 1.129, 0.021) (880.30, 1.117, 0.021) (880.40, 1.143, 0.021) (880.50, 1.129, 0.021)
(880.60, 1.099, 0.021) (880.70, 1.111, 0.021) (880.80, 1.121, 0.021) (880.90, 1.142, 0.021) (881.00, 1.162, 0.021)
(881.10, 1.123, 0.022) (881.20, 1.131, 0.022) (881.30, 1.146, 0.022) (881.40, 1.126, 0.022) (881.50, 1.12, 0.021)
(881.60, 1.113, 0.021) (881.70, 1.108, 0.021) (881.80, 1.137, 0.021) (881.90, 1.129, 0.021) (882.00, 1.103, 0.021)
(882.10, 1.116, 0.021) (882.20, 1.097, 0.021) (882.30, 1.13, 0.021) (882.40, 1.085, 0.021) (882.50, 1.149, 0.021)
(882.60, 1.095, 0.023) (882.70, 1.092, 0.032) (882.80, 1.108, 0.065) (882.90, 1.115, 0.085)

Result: 1.1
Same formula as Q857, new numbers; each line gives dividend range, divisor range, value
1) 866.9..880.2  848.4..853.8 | 1.05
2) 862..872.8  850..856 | 1.06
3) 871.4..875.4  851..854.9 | 1.05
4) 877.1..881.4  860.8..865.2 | 0.98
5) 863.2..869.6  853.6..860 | 1.05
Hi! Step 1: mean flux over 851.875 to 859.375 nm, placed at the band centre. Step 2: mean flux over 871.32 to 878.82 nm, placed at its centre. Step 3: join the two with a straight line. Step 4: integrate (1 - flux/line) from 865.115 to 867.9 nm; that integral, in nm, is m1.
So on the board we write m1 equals -0.07 nm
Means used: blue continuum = 1.16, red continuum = 1.18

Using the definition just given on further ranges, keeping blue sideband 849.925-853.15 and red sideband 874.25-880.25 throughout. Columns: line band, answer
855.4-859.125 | 0.09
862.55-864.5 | -0.10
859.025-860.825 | -0.02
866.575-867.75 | -0.02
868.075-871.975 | -0.02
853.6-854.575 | 0.02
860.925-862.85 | -0.06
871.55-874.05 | 0.01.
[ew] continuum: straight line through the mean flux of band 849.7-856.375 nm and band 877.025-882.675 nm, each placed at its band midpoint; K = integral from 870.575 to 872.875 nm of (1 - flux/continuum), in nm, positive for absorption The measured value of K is -0.05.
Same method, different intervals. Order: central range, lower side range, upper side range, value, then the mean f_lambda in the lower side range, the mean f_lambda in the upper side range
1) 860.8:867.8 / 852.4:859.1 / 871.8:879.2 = -0.287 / 1.16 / 1.17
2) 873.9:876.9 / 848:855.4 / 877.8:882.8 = -0.124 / 1.18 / 1.13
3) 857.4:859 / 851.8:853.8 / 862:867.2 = 0.042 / 1.17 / 1.22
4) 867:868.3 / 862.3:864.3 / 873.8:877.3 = 0.040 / 1.24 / 1.19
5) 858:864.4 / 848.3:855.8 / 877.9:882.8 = -0.247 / 1.17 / 1.13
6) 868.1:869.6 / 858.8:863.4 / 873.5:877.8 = 0.036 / 1.21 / 1.19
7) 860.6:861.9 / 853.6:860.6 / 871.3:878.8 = -0.036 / 1.17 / 1.18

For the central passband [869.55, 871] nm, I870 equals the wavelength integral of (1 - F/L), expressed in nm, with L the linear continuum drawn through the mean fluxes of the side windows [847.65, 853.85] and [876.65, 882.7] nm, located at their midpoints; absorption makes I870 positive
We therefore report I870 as -0.06 nm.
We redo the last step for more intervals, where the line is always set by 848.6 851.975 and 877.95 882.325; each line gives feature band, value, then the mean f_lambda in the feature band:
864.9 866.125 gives -0.05 nm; 1.2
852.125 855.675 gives 0.01 nm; 1.17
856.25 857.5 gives 0.02 nm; 1.15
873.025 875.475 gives -0.07 nm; 1.18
